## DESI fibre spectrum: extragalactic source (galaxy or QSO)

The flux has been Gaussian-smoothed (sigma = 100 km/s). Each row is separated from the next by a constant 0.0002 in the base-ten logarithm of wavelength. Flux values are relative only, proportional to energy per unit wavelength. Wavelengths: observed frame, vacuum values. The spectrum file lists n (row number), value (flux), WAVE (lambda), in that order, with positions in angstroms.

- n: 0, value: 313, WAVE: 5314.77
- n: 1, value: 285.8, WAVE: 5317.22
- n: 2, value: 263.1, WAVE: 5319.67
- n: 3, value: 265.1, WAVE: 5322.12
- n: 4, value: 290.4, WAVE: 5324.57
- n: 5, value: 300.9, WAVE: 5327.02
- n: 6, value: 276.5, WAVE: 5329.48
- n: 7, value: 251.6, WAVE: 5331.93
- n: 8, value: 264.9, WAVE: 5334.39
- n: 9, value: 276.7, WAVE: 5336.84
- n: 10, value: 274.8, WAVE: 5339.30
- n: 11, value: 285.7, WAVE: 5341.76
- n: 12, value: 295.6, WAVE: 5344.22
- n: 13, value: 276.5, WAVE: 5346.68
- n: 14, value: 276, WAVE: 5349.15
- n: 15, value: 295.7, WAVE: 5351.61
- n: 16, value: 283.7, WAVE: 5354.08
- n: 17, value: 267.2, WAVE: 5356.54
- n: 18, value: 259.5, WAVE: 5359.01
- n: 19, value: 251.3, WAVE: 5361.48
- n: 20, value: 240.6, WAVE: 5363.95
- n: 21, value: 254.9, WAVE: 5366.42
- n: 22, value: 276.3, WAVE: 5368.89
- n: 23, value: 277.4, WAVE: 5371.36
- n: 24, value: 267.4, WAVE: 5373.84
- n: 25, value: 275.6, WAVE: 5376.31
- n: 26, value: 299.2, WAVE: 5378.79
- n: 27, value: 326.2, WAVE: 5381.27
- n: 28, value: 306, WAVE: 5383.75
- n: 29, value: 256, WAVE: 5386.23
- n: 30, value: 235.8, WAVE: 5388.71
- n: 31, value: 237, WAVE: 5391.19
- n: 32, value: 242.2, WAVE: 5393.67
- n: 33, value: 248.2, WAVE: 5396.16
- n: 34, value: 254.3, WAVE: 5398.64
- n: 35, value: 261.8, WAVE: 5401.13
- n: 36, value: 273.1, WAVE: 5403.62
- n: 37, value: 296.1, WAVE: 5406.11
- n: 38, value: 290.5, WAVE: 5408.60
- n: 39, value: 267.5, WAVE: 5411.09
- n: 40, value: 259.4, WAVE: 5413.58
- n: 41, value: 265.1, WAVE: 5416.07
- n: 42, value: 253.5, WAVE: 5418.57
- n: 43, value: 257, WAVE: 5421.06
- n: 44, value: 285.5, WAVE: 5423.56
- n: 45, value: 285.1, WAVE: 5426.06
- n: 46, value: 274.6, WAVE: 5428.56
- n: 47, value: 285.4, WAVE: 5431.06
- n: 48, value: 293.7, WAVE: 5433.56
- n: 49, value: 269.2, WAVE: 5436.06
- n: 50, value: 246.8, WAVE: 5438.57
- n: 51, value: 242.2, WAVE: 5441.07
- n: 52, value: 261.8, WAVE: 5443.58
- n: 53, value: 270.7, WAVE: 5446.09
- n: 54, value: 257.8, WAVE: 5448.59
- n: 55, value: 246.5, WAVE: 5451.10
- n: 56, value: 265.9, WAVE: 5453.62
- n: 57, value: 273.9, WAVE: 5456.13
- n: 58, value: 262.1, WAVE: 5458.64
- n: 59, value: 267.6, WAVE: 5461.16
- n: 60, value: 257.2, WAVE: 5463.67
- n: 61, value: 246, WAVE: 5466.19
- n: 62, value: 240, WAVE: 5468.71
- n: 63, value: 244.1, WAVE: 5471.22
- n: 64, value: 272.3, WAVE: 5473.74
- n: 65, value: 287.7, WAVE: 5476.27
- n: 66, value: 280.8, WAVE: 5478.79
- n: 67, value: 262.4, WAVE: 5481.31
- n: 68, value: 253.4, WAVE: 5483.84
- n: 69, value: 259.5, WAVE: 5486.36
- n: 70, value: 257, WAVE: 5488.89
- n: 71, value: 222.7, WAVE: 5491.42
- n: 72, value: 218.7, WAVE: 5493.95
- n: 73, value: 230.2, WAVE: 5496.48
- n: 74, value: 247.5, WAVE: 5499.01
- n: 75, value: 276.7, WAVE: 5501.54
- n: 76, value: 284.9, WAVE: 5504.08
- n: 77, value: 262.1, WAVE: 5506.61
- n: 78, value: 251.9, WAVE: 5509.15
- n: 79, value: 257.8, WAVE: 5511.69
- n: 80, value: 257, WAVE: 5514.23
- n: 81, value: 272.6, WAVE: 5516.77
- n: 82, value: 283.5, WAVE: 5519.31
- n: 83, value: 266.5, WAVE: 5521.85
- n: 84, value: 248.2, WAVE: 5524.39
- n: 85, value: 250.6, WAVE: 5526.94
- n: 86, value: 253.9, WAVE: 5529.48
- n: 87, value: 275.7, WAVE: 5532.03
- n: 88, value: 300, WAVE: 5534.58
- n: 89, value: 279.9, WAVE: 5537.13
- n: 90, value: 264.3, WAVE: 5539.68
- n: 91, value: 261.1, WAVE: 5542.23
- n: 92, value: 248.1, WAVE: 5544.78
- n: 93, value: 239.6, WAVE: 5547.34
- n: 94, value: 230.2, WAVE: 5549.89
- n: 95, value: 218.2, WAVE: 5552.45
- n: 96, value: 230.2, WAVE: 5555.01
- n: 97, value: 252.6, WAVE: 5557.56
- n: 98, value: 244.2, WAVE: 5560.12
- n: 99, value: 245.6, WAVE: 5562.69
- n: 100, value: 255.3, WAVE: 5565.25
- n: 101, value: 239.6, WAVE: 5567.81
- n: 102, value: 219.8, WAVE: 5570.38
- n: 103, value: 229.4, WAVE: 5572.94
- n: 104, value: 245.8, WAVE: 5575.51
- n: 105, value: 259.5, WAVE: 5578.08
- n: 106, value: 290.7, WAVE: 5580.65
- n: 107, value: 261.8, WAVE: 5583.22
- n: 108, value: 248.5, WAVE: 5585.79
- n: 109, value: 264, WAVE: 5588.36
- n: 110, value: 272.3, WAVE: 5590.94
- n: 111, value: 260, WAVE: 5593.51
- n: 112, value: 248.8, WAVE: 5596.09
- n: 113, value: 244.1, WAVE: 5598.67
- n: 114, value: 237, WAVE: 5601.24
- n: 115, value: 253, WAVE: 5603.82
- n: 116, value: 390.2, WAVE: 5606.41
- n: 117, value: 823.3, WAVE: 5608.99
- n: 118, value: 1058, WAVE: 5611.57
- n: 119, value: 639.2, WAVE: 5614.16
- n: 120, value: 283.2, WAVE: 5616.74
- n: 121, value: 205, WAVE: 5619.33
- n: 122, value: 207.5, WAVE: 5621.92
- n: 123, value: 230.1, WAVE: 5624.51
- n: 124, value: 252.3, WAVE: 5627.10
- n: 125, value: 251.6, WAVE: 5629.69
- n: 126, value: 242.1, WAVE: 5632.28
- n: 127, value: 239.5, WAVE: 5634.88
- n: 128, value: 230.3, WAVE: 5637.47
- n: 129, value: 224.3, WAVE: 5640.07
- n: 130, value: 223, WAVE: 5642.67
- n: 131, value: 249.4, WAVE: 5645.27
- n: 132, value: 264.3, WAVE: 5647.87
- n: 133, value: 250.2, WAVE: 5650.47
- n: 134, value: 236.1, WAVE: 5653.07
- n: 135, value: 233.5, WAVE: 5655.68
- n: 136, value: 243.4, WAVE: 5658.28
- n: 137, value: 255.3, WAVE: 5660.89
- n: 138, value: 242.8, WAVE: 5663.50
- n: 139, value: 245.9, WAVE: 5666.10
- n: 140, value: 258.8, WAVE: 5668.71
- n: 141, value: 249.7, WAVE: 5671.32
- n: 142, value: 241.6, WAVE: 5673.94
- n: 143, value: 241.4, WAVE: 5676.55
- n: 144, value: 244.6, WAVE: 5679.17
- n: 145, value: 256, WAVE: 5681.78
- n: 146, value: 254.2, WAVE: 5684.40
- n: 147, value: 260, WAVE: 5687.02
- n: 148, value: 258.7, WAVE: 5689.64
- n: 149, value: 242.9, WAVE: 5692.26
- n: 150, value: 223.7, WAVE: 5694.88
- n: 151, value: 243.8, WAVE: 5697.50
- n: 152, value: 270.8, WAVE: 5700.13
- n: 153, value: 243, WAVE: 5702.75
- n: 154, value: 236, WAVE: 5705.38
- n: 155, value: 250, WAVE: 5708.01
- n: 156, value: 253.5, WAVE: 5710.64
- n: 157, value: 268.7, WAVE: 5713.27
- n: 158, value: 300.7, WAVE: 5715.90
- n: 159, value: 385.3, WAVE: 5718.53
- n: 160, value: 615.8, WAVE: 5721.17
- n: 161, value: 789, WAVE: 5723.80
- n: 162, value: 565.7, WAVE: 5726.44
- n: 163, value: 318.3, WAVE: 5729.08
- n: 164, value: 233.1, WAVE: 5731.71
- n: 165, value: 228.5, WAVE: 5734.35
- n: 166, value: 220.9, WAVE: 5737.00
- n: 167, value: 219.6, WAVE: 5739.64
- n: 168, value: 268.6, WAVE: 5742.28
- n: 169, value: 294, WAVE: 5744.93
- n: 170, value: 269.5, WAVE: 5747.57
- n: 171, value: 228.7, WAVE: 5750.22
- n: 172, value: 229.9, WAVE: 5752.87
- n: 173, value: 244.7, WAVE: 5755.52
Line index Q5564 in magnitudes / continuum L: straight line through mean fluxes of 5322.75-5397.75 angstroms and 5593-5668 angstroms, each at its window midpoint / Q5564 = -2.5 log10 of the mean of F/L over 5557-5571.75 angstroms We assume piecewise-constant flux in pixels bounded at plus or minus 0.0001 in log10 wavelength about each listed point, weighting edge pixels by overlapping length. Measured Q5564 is 0.23 mag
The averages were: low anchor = 272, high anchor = 309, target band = 242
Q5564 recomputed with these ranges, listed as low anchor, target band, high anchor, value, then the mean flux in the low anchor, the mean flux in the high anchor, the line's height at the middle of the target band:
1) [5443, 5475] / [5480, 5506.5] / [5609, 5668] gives 0.067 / 259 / 307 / 268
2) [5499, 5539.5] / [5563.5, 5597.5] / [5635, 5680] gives 0.013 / 267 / 243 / 257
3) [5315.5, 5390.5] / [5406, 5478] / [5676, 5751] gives 0.061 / 275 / 301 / 281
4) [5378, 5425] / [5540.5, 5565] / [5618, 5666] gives 0.033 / 269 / 238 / 250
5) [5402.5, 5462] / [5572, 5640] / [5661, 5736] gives -0.112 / 269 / 300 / 289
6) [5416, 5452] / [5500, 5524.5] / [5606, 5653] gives 0.118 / 267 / 344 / 298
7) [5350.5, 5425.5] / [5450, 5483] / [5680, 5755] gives 0.058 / 269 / 300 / 276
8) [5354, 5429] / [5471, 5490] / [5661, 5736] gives 0.047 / 268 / 300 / 278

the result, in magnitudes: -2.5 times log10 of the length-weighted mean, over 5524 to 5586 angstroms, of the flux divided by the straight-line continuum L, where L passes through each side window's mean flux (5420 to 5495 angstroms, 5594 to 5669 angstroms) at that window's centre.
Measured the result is 0.15 mag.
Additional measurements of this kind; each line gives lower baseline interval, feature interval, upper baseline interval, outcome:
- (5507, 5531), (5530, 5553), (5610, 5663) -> 0.040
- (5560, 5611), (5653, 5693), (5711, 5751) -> 0.301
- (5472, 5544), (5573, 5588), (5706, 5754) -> 0.100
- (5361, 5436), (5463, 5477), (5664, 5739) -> 0.082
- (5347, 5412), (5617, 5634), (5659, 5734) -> 0.244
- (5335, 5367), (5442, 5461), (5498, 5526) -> 0.020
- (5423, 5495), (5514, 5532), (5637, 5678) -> -0.031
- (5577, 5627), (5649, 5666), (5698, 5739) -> 0.378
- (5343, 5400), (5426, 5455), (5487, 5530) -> -0.014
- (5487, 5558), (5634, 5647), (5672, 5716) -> 0.081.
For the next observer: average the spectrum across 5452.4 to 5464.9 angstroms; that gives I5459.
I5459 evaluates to 265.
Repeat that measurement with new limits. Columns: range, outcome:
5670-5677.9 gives 244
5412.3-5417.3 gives 263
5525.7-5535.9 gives 270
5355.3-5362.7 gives 259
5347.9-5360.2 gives 276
